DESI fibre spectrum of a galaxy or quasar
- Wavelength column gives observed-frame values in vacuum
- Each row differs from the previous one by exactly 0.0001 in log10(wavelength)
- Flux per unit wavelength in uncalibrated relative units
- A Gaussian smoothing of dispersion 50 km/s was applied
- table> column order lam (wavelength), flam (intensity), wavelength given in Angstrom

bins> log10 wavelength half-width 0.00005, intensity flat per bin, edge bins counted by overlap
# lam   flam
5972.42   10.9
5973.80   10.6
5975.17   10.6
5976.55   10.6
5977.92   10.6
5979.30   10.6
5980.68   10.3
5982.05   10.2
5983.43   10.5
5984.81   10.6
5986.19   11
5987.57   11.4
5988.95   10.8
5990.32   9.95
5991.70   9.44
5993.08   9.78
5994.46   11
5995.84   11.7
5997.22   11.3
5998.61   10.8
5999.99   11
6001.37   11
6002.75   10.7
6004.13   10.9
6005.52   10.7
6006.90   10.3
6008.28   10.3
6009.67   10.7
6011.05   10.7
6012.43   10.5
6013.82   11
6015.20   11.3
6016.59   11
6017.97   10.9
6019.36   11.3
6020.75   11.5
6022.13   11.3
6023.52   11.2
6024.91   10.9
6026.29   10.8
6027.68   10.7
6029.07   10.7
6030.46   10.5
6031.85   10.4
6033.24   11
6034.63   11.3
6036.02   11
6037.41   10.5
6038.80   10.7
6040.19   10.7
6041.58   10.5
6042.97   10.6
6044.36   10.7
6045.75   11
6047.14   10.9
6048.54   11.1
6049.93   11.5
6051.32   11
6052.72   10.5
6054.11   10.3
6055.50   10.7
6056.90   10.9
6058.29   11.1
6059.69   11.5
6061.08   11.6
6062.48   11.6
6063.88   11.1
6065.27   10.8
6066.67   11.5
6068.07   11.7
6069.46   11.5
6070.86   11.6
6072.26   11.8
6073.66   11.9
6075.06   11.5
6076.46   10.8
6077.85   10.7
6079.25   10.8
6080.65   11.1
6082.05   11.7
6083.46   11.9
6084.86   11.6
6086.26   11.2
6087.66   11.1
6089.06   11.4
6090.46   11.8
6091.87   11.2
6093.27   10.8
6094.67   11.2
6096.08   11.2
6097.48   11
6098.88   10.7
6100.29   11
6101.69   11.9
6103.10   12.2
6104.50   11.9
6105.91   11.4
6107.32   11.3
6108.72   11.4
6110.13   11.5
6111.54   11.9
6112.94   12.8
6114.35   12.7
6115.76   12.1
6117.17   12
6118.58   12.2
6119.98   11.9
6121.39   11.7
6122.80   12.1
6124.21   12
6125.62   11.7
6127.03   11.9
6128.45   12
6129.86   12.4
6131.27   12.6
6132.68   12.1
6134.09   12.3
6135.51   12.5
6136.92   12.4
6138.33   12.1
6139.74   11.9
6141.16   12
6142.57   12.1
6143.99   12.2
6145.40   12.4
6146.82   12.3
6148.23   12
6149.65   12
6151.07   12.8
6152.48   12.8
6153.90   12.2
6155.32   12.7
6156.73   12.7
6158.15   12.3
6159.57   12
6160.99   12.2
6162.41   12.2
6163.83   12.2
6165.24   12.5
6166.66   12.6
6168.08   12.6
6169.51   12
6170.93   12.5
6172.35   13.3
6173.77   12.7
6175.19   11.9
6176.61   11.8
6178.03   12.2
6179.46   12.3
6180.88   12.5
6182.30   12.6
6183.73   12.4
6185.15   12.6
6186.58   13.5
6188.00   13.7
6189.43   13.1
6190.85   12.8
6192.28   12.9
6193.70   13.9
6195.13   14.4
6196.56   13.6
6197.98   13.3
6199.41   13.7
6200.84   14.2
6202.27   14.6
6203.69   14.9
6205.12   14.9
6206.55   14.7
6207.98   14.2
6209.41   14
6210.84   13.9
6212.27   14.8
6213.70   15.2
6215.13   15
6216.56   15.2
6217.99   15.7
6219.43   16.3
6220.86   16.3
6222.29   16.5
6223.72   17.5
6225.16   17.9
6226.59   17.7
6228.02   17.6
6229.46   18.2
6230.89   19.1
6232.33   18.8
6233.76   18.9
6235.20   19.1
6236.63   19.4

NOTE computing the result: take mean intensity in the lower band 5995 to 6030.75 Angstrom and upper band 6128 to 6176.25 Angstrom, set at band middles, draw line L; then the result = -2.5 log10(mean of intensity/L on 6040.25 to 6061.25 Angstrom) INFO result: 0.04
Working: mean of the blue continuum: 10.9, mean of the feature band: 10.9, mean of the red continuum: 12.3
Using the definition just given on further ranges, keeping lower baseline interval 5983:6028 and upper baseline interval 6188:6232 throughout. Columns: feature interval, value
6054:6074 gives 0.070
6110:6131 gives 0.103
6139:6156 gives 0.132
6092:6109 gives 0.138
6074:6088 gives 0.108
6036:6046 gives 0.087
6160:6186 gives 0.164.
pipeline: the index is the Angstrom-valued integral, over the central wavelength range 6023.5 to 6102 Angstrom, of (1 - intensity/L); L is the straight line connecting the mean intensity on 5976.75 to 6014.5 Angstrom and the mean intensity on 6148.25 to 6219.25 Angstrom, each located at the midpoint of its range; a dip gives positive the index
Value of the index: 3.3 Angstrom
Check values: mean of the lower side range 10.7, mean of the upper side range 13.3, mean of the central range 11.1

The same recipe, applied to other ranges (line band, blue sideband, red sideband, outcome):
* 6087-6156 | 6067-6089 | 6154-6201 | 0.46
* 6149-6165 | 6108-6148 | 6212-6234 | 1.41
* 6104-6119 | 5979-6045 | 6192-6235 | 1.44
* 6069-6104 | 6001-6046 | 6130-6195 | 0.71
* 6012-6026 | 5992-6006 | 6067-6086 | -0.12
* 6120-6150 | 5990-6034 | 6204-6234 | 4.08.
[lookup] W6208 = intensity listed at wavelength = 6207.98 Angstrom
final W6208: 14.2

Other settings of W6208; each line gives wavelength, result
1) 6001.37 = 11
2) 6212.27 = 14.8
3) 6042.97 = 10.6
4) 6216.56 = 15.2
